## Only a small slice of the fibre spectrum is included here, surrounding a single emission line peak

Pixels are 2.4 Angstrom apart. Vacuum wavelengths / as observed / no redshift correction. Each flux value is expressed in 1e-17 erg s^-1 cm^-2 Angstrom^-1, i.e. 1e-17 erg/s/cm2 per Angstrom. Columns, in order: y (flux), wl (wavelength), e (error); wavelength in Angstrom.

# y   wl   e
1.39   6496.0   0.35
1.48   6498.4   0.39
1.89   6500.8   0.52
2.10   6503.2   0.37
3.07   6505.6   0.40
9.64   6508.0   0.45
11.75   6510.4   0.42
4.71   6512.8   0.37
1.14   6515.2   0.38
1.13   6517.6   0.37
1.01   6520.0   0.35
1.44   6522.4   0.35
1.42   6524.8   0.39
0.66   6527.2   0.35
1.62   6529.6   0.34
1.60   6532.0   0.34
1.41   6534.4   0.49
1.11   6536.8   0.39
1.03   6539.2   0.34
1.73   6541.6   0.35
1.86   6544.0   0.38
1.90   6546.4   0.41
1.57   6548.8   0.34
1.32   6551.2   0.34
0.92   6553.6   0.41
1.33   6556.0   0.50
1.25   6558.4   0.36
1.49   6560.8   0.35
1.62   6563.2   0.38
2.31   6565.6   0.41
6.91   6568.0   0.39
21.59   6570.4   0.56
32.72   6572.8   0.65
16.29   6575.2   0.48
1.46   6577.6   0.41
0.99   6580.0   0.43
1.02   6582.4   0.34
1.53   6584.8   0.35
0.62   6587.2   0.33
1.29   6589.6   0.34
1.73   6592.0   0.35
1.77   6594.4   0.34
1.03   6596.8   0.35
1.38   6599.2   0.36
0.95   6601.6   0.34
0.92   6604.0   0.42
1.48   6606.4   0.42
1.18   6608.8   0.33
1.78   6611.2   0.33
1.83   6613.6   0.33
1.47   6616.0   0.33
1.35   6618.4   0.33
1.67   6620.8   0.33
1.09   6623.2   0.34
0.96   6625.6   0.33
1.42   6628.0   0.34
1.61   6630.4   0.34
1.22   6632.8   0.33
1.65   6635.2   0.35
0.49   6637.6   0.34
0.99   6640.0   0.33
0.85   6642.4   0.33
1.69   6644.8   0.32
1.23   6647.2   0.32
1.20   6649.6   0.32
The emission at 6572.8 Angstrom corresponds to [O III] 5007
